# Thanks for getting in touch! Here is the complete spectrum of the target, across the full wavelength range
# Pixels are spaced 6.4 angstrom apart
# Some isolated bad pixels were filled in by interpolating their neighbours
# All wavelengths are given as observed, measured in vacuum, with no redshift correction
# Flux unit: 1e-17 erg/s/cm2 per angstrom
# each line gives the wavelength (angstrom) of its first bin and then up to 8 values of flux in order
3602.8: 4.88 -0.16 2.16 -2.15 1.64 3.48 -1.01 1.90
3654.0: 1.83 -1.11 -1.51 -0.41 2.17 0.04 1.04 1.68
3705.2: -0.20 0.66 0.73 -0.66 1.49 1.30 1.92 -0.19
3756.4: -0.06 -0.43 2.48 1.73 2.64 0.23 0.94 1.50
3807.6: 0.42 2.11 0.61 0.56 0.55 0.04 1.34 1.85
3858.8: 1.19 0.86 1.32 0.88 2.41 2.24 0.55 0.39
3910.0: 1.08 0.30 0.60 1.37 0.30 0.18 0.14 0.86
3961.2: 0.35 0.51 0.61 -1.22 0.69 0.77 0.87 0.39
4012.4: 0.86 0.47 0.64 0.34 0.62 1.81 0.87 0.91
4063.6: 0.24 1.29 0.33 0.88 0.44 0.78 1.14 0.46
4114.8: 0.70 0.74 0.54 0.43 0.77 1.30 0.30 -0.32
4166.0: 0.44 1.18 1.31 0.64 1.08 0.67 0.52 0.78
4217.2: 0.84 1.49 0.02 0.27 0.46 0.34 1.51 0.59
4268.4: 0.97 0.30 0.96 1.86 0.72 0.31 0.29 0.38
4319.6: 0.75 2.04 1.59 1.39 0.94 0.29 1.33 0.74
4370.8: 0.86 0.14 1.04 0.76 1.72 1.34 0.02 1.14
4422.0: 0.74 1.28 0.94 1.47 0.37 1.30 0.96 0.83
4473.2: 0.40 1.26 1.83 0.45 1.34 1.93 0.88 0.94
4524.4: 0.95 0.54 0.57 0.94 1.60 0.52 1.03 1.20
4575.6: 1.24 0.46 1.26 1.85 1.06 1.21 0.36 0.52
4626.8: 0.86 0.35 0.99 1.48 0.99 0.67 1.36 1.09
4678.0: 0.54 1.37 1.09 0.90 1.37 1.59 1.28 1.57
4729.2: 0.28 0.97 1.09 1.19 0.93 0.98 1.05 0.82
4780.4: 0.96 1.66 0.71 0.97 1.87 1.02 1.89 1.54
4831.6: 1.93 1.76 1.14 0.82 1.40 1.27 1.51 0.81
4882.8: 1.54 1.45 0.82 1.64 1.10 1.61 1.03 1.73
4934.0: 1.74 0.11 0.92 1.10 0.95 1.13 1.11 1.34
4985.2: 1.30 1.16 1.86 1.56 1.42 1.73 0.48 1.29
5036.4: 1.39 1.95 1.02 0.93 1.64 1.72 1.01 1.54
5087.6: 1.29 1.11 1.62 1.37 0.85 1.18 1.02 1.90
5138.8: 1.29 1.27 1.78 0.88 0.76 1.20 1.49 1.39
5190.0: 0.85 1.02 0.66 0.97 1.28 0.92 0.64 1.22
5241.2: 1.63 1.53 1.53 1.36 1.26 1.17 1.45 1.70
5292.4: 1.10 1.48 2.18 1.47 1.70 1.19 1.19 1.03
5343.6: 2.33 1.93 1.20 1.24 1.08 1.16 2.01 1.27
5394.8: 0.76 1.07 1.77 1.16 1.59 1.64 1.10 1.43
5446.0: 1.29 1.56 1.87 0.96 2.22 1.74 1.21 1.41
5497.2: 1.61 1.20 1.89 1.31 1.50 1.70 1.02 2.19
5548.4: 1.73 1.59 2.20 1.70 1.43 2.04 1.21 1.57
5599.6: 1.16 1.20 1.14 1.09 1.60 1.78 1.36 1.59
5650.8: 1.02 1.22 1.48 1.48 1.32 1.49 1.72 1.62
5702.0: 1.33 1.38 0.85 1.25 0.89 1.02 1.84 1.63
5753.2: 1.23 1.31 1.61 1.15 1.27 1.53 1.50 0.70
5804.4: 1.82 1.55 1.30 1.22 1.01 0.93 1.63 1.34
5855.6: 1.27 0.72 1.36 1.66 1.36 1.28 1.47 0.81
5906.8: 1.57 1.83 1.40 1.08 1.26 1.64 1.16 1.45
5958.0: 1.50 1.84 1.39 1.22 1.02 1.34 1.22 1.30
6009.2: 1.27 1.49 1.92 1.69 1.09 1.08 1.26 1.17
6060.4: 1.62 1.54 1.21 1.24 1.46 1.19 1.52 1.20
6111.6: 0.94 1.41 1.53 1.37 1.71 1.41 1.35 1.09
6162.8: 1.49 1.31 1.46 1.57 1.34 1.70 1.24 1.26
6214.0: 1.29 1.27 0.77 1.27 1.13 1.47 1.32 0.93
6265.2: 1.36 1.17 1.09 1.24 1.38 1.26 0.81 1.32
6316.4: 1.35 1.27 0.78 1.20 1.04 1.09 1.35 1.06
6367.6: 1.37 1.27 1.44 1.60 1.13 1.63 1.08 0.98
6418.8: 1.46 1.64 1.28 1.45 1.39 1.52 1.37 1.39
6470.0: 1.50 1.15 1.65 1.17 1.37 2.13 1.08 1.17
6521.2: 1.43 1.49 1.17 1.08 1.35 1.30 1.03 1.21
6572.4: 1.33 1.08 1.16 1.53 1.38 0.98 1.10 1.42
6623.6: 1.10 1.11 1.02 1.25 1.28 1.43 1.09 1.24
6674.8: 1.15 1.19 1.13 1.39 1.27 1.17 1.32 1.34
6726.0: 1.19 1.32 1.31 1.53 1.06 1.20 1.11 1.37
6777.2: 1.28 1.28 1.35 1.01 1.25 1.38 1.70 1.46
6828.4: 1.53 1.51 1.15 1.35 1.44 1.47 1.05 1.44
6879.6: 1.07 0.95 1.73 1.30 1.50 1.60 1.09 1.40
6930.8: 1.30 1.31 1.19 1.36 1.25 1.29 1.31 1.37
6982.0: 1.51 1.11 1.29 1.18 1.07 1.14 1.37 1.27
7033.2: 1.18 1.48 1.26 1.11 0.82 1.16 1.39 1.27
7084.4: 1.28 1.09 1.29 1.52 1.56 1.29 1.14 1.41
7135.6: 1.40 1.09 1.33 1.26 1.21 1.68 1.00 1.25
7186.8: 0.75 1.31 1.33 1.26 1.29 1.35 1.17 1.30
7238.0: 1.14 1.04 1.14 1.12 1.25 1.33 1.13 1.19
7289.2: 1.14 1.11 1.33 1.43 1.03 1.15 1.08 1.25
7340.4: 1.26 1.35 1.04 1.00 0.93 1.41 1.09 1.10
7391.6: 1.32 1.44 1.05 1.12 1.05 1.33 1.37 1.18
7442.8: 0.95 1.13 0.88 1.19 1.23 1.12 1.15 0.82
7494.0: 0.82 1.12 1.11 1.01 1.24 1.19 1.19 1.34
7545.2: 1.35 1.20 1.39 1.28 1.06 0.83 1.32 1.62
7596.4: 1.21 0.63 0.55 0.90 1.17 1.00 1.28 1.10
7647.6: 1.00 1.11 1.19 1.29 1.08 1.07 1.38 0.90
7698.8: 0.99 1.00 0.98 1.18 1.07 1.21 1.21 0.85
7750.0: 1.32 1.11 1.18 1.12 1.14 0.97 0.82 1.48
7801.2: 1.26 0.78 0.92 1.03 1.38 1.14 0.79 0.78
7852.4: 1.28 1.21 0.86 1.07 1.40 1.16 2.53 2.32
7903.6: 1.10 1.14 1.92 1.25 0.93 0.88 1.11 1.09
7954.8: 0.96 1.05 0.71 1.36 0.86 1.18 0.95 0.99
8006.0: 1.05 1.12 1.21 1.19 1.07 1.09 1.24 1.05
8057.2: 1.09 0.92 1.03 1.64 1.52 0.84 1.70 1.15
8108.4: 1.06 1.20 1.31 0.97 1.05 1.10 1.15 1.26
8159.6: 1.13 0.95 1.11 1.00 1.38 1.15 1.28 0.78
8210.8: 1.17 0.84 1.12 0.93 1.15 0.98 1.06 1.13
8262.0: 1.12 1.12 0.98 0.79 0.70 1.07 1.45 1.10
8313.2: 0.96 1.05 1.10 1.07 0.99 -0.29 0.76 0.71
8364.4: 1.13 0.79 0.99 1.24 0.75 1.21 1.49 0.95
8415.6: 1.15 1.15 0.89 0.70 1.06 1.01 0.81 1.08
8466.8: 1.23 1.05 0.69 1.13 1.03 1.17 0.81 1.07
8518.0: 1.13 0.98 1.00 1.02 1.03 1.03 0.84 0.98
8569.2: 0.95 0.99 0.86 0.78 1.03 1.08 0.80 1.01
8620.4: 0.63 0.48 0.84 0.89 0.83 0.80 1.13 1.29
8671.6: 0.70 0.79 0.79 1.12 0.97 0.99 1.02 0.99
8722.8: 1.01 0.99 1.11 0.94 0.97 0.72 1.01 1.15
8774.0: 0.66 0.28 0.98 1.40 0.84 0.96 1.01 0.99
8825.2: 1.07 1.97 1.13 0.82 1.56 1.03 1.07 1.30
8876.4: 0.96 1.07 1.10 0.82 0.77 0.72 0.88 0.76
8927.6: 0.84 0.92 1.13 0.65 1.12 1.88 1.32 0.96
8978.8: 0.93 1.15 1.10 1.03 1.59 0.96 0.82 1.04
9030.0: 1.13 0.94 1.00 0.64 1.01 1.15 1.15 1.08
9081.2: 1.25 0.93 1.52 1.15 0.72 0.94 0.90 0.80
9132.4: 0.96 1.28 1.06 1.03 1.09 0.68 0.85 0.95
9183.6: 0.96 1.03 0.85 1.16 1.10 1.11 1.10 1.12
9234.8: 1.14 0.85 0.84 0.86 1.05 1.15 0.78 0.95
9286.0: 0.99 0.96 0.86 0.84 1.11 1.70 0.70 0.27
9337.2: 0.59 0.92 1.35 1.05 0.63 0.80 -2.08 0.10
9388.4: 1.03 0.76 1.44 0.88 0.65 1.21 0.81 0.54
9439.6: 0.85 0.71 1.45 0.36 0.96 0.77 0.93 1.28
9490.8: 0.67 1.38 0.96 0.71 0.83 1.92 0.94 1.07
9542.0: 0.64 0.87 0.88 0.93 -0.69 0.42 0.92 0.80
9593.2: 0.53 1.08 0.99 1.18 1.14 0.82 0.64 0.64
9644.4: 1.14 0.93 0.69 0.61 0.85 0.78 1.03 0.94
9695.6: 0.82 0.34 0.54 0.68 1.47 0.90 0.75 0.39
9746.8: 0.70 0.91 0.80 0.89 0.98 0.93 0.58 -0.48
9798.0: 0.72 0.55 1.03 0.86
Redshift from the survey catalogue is 0.20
